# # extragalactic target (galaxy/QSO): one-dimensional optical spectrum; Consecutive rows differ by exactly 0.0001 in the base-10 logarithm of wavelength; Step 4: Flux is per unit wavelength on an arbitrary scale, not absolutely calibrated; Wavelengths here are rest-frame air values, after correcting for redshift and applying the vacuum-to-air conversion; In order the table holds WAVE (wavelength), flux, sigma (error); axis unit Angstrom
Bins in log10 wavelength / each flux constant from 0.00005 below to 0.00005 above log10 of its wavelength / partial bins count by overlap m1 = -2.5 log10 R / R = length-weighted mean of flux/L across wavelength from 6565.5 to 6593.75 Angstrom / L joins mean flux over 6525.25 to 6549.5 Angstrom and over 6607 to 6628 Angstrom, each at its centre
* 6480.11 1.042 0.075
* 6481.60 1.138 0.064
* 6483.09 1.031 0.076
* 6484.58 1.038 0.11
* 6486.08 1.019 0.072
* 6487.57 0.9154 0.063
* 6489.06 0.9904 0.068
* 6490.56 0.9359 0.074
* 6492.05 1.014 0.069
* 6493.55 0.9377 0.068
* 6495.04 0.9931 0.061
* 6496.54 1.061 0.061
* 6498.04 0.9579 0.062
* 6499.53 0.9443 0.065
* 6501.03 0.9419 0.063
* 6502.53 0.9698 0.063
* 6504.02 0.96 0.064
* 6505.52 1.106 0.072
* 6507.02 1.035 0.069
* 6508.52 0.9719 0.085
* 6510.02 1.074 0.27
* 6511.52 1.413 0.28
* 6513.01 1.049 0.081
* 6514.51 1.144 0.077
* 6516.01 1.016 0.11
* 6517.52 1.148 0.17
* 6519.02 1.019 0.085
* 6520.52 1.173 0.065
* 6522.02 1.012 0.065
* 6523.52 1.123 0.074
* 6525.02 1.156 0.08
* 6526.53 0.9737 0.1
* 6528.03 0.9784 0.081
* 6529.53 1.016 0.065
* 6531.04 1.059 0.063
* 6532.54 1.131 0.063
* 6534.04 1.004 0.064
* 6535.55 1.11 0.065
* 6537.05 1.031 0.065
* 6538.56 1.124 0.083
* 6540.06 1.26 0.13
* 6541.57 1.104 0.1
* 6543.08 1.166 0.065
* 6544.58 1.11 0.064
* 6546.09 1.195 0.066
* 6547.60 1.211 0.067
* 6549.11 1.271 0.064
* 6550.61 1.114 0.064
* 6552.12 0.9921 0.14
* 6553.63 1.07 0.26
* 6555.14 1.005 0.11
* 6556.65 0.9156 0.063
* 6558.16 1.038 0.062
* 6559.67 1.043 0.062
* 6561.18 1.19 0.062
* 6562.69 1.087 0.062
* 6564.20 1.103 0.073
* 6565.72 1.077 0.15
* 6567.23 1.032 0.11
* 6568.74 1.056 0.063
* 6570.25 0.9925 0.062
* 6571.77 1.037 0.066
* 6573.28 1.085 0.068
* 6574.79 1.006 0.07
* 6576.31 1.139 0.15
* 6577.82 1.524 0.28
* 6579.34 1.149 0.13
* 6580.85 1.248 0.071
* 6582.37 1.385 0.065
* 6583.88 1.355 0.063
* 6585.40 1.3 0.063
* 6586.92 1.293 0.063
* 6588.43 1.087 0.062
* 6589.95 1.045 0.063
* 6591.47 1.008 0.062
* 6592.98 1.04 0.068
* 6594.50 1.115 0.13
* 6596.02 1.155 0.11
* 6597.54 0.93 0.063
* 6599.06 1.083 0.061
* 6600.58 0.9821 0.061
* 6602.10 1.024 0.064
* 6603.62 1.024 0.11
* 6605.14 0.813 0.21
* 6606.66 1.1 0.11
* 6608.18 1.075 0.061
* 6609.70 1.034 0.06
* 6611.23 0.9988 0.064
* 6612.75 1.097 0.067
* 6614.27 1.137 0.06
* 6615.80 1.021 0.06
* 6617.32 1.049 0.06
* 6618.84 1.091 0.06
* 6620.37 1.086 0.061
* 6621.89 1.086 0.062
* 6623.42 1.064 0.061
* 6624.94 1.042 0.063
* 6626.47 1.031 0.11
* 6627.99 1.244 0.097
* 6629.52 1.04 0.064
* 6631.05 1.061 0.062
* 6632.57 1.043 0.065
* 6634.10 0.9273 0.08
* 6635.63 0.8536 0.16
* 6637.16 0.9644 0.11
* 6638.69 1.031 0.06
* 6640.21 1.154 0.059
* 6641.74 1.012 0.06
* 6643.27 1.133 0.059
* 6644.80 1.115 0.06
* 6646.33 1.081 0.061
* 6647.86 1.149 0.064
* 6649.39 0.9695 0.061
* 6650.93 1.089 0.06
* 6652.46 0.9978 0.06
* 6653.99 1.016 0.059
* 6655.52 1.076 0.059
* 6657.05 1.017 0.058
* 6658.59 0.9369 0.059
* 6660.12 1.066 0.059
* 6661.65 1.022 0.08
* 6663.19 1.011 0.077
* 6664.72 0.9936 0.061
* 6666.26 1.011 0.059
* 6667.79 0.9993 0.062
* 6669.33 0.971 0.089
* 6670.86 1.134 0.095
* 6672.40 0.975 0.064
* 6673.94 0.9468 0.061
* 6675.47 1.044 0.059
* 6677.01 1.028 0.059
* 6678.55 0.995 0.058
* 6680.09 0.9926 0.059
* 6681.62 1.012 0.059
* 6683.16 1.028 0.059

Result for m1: -0.06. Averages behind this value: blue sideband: 1.11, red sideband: 1.07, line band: 1.15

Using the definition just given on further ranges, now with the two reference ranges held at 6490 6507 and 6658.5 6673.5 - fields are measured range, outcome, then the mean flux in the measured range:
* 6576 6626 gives -0.108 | 1.11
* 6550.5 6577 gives -0.059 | 1.05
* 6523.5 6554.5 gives -0.115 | 1.1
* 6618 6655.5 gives -0.047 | 1.05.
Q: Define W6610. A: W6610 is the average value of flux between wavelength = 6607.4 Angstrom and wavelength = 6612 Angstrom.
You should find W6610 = 1.04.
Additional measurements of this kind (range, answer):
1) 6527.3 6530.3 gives 0.997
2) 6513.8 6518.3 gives 1.1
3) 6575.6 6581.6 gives 1.27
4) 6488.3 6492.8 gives 0.98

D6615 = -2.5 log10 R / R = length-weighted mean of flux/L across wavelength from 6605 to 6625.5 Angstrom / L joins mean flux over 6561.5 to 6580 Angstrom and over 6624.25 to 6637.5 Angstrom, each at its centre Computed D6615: -0.011 mag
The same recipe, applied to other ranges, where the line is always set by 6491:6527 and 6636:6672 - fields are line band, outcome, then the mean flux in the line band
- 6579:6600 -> -0.11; 1.16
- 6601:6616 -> 0.01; 1.03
